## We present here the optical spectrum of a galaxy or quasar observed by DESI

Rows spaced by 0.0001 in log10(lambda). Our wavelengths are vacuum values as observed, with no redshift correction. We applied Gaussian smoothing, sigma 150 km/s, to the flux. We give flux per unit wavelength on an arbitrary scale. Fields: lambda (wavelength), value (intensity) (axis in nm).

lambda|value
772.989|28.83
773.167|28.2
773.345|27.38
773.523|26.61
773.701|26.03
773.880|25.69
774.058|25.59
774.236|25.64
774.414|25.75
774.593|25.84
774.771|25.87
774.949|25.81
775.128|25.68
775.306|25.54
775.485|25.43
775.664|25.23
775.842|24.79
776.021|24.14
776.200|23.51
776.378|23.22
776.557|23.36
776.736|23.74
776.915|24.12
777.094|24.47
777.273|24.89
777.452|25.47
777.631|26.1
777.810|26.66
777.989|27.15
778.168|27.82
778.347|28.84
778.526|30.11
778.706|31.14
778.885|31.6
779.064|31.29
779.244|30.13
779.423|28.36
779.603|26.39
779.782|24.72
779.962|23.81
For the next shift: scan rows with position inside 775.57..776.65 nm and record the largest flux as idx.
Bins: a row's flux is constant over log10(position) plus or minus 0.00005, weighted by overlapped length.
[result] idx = 25.23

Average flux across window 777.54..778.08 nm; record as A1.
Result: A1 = 26.7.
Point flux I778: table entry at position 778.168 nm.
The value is 27.82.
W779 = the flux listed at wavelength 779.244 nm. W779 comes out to 30.13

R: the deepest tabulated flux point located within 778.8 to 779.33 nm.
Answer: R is 30.13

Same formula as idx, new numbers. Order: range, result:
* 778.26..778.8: 31.14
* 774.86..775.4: 25.81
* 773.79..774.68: 25.84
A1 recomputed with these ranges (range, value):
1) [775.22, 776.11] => 25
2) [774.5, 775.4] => 25.7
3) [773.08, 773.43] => 27.8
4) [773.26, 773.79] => 26.7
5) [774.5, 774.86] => 25.8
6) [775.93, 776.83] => 23.6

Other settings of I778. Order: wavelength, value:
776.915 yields 24.12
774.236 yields 25.64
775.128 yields 25.68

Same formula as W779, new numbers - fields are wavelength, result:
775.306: 25.54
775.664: 25.23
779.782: 24.72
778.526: 30.11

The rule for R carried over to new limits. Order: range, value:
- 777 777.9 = 24.47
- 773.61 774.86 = 25.59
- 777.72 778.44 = 26.66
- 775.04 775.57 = 25.43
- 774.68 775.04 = 25.81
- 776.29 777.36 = 23.22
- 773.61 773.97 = 25.69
